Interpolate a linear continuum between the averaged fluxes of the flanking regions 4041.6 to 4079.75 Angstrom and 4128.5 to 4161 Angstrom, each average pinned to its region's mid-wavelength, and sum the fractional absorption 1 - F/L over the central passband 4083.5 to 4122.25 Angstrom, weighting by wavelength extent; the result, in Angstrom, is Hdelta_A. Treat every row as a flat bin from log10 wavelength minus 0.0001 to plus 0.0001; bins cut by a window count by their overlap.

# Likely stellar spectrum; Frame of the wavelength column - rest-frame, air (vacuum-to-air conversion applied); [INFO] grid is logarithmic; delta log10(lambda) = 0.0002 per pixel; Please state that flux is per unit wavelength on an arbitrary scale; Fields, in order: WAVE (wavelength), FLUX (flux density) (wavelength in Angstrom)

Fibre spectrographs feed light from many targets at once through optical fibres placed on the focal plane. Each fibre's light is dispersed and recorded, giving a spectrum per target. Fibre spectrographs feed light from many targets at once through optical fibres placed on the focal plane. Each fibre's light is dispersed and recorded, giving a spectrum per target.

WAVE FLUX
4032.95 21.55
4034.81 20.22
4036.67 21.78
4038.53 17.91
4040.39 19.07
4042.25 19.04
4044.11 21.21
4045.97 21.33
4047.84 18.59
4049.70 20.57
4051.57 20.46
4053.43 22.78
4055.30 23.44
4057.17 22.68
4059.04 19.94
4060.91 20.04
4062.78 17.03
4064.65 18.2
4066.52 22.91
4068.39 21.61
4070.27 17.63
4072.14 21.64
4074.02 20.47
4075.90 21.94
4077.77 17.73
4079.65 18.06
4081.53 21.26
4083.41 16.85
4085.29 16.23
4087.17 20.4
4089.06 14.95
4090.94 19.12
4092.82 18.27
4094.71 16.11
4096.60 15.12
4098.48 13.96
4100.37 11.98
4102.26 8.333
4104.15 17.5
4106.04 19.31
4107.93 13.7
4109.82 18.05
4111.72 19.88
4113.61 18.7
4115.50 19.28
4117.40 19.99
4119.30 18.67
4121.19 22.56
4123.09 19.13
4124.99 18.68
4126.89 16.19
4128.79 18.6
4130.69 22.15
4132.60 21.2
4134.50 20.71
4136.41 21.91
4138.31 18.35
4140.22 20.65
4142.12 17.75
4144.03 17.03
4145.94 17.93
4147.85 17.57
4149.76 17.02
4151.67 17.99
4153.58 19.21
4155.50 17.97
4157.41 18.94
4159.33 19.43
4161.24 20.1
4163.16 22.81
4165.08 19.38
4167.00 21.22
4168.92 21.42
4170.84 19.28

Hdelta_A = 5.2 Angstrom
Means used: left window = 20.4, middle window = 17.1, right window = 19.1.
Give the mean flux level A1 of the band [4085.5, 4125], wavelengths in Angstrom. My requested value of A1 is 17.3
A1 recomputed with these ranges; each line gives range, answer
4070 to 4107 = 17.3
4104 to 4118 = 18.3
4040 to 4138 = 18.9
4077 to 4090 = 17.9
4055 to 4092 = 19.5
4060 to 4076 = 20.1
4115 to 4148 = 19.4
